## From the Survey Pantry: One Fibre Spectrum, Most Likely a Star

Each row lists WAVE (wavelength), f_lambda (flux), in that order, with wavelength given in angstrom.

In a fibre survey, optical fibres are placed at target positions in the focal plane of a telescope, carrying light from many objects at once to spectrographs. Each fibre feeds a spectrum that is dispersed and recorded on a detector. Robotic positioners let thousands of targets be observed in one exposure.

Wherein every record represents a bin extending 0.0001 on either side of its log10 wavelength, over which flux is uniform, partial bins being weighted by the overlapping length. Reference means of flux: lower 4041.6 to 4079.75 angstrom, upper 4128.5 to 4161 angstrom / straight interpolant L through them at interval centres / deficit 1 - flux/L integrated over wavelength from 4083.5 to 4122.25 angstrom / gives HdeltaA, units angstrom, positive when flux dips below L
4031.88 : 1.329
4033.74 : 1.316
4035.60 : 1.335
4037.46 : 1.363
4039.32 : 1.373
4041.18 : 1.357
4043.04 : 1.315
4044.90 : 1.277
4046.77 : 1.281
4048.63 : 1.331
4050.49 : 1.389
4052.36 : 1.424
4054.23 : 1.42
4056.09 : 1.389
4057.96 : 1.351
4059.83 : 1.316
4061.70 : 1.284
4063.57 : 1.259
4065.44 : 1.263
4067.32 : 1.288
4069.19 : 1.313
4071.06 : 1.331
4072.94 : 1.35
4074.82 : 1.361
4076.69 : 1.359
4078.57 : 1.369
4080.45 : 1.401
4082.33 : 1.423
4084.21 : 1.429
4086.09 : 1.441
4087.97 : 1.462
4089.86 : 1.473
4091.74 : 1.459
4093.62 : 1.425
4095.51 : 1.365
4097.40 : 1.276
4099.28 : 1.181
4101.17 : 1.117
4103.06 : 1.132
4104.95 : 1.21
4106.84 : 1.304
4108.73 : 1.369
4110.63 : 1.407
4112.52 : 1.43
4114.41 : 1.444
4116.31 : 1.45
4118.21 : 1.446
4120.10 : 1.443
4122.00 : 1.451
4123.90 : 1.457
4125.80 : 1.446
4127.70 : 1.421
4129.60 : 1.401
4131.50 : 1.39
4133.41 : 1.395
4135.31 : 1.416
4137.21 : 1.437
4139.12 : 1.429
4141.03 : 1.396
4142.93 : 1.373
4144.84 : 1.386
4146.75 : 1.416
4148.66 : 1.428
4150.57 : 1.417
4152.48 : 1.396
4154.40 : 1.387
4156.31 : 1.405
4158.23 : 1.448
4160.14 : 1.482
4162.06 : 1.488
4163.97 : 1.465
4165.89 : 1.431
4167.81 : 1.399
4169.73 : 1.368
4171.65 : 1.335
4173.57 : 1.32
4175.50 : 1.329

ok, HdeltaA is 0.2 angstrom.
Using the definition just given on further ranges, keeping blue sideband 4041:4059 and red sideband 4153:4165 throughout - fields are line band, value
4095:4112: 1.6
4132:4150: 0.3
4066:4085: 0.2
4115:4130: -0.3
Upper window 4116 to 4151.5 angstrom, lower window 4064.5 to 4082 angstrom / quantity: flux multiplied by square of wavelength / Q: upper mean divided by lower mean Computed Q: 1.1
